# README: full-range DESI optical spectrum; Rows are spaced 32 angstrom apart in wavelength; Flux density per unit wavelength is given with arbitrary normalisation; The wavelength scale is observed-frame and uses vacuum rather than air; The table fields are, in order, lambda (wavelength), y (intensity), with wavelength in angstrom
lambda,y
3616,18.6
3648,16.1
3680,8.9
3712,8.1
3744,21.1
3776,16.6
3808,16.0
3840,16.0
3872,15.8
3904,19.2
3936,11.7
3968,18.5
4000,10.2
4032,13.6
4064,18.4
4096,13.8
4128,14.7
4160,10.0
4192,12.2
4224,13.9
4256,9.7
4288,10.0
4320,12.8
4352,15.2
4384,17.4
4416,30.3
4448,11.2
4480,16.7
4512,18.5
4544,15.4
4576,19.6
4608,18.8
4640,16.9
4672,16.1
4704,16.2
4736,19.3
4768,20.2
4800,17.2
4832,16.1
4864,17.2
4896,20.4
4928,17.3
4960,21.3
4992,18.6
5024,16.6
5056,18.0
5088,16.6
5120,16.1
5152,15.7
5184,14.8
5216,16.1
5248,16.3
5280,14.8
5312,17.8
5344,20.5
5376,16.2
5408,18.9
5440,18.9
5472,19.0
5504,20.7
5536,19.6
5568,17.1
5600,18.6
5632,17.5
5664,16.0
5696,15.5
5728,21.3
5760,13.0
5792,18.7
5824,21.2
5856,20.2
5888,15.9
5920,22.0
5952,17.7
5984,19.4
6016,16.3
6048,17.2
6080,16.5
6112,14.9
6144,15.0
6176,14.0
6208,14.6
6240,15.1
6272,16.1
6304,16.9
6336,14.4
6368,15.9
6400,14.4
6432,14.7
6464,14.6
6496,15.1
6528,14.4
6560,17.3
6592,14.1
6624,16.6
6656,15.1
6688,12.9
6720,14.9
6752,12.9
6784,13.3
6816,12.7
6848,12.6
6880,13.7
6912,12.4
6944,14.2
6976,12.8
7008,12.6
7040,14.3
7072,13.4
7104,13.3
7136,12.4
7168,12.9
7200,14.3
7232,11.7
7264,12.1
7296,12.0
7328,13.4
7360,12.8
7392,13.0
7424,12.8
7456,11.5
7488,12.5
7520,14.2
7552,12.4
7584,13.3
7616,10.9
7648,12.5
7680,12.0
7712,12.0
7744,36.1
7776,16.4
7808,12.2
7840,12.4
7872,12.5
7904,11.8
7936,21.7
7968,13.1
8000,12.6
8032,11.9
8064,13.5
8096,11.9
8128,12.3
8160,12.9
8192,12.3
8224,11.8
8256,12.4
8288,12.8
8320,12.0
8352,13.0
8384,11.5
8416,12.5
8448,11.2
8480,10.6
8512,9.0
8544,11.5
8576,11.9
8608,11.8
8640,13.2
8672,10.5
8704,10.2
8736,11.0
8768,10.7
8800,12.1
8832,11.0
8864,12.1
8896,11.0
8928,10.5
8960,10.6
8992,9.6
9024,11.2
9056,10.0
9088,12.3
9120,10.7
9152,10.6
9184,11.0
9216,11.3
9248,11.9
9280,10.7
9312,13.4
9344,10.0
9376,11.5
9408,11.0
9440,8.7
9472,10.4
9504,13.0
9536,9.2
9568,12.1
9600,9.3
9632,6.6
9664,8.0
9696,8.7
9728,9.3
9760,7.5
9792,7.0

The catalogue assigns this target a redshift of 0.18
